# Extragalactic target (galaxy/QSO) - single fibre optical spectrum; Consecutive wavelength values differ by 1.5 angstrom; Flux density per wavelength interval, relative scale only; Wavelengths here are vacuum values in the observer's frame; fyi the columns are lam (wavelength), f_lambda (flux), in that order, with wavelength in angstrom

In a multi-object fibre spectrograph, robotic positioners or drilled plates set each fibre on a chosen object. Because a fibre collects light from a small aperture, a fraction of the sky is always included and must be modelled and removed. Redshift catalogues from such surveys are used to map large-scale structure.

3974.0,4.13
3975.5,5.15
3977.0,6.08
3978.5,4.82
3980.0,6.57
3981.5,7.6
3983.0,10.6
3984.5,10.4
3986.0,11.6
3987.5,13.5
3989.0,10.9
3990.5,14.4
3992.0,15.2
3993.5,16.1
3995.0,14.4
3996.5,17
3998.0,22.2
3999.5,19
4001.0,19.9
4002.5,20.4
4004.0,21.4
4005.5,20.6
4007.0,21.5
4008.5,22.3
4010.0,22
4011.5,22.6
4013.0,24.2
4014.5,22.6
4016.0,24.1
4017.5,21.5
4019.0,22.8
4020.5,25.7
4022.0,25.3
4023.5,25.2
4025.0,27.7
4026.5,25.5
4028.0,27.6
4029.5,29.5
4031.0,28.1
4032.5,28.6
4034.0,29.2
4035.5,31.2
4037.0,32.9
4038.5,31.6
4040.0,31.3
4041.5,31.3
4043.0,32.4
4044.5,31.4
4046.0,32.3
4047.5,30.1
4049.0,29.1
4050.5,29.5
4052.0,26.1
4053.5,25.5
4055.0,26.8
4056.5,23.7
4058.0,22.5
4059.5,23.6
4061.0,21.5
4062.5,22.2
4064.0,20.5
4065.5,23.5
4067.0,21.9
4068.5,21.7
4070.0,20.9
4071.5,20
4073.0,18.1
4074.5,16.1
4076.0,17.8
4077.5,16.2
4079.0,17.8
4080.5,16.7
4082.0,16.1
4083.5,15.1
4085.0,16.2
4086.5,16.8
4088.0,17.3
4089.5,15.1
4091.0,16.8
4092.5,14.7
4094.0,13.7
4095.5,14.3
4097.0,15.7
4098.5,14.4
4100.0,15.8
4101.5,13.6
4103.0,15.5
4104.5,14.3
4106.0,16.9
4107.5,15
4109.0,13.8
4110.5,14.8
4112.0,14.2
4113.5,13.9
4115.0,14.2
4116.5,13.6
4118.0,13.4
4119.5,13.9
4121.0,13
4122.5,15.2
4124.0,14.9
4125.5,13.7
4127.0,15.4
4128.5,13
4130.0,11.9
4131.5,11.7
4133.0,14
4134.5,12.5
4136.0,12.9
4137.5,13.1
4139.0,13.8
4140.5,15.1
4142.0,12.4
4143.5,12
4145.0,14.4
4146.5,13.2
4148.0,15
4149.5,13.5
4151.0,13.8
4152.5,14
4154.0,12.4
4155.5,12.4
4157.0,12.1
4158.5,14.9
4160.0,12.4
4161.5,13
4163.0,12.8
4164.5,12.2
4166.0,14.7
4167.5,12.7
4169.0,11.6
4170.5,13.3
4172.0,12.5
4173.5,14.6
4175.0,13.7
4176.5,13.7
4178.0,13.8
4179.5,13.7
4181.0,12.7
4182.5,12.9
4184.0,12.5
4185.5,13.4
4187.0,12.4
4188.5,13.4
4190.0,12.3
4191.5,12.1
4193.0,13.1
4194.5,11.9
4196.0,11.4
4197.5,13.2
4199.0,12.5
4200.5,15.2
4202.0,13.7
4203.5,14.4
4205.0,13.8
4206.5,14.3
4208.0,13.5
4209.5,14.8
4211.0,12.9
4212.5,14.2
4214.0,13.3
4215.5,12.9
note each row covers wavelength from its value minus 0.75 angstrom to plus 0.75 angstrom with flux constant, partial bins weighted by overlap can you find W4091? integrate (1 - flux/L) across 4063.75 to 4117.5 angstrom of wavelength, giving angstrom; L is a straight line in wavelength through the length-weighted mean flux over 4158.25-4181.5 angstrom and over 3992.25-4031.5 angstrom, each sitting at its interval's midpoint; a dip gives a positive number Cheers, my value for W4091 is 4.6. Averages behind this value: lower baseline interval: 22.5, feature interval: 16.4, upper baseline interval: 13.2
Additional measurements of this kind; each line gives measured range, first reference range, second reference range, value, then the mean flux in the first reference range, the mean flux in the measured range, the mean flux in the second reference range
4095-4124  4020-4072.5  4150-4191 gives 7.70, 26.7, 14.5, 13.1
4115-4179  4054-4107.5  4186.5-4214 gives 8.35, 18.1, 13.4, 13.3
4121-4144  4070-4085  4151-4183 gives 2.03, 17.2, 13.4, 13.2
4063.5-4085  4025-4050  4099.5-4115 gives 3.34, 30.1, 18.6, 14.7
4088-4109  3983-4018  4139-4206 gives 0.48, 18.4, 15.1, 13.2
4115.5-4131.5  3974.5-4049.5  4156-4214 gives 2.42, 21.5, 13.7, 13.2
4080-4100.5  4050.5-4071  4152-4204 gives 5.07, 23.3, 15.6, 13.1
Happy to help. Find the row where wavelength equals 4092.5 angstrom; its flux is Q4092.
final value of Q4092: 14.7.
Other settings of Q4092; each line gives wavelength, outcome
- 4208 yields 13.5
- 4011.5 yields 22.6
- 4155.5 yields 12.4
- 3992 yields 15.2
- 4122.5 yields 15.2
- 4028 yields 27.6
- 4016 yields 24.1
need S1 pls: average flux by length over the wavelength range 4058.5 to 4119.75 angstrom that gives 16.8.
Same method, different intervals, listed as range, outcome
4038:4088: 23.1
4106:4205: 13.4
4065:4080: 19.3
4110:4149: 13.7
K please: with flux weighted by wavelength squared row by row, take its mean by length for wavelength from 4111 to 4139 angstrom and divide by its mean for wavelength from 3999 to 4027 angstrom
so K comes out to 0.63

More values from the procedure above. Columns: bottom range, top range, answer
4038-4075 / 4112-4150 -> 0.56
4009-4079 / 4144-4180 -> 0.56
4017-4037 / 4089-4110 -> 0.57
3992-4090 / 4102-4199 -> 0.61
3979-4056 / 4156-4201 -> 0.61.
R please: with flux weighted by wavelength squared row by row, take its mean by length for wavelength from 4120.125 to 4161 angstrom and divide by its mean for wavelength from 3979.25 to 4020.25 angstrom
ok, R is 0.8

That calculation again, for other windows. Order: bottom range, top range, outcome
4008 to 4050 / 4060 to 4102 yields 0.66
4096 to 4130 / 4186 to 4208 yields 0.95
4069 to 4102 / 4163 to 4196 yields 0.83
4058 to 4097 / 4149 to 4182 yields 0.76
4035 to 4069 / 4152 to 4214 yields 0.52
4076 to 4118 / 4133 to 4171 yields 0.89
